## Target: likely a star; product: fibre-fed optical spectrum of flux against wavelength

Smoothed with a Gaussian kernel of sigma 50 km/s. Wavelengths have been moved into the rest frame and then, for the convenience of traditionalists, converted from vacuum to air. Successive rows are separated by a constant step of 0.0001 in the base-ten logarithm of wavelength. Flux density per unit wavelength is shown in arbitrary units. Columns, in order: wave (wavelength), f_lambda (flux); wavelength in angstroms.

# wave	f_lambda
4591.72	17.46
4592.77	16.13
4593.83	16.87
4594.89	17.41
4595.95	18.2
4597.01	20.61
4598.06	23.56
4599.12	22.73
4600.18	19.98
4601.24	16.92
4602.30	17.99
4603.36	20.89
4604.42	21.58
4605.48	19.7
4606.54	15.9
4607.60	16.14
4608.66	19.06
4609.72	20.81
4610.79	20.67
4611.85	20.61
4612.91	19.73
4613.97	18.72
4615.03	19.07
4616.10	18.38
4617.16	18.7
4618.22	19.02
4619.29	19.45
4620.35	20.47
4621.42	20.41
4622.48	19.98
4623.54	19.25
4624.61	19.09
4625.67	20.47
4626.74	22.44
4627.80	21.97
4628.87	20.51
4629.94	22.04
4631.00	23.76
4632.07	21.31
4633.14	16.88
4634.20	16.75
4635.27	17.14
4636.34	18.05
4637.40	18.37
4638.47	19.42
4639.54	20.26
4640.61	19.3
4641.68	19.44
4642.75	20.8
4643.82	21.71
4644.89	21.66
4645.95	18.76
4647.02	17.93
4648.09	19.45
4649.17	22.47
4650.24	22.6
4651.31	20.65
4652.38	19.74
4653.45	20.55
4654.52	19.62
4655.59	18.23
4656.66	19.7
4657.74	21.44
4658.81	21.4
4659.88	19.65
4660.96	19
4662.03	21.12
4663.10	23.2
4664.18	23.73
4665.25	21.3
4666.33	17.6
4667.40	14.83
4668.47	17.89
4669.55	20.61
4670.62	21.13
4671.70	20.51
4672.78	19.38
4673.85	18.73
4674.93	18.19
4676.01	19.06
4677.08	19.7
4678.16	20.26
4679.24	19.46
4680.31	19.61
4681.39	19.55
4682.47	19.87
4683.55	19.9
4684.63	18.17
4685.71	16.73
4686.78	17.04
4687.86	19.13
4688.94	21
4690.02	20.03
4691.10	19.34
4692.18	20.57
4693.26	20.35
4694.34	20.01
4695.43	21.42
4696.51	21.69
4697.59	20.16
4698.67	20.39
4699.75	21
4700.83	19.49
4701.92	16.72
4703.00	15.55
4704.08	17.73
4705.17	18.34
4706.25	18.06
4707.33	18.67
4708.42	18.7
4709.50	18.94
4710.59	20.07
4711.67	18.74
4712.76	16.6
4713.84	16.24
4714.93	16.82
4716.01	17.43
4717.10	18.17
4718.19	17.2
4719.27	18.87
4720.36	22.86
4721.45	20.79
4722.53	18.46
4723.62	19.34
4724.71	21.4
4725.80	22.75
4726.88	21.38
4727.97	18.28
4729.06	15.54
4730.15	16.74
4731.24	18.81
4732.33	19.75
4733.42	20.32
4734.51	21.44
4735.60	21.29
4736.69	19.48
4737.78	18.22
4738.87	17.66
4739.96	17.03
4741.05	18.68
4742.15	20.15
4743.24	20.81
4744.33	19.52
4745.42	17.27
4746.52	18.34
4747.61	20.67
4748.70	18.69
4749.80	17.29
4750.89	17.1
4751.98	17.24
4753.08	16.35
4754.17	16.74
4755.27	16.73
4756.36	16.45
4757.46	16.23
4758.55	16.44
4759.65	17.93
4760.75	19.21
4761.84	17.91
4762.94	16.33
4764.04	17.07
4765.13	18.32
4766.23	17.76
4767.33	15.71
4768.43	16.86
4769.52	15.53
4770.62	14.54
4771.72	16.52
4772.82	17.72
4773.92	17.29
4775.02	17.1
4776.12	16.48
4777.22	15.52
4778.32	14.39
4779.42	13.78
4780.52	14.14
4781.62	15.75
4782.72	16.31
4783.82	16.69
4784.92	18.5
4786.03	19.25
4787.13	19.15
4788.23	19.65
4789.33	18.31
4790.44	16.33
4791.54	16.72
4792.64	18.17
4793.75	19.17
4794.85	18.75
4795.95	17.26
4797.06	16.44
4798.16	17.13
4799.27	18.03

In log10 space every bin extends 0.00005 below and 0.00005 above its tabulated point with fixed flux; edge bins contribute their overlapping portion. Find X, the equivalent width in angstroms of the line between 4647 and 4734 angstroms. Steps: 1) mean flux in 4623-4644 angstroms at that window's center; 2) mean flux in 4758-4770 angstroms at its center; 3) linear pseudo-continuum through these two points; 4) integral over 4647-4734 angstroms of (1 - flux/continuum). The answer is -3.3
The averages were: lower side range 19.9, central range 19.4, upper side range 17.2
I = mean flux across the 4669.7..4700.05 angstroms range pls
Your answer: 19.7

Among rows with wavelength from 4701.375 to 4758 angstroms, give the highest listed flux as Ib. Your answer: 22.86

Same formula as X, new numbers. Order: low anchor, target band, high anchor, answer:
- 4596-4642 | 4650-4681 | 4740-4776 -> -1.59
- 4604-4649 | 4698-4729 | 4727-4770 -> -0.59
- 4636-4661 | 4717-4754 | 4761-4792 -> -2.49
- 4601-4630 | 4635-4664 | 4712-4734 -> -1.11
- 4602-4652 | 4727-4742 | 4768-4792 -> -1.05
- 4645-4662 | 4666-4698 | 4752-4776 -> -0.18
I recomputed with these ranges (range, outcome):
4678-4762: 18.8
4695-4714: 18.8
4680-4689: 18.9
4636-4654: 20.1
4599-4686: 19.7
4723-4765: 18.5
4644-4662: 20.2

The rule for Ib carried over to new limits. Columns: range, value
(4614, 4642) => 23.76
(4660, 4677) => 23.73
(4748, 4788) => 19.25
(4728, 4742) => 21.44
